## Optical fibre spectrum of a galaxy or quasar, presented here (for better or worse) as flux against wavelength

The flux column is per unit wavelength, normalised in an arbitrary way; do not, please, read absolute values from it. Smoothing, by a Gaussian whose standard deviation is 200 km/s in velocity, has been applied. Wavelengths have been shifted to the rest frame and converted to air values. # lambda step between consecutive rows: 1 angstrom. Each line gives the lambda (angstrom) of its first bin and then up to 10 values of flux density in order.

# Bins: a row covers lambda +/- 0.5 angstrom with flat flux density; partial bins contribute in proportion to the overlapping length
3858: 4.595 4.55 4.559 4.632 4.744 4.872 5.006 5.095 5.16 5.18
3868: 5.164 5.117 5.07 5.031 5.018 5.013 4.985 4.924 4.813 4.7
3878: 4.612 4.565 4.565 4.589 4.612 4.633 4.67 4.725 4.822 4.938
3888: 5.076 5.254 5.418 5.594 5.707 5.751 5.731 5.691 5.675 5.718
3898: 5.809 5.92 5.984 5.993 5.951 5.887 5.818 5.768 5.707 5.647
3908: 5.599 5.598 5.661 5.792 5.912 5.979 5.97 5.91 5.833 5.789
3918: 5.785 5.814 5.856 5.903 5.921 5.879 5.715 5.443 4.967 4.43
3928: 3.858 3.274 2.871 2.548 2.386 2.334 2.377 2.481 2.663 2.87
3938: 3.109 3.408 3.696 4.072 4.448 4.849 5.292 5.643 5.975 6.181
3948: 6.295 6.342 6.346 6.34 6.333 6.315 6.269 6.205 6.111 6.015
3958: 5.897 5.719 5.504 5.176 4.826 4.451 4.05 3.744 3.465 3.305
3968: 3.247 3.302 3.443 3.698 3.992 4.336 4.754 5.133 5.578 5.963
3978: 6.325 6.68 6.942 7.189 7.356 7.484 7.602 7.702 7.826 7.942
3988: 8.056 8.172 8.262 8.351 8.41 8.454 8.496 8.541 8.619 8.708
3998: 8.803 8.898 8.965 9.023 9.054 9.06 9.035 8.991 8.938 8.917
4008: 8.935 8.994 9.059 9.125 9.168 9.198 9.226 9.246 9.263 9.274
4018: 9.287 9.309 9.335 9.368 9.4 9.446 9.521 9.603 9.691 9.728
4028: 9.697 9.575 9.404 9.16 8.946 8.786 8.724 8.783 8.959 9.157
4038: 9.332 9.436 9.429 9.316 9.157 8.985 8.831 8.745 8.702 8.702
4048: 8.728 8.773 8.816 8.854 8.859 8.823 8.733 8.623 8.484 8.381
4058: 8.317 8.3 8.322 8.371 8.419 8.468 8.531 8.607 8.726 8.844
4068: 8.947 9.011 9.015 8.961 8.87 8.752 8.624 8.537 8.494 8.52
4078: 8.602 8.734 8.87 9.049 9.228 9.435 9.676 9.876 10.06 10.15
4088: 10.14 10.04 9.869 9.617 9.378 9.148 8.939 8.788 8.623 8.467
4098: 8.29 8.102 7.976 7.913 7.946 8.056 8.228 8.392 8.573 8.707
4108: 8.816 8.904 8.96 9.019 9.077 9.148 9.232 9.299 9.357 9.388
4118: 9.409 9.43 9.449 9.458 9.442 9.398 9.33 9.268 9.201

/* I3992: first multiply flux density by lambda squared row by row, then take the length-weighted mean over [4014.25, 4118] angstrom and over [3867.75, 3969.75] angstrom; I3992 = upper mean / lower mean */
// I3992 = 1.92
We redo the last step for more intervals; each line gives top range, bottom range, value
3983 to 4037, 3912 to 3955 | 1.90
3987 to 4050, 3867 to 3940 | 1.92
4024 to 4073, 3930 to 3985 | 1.89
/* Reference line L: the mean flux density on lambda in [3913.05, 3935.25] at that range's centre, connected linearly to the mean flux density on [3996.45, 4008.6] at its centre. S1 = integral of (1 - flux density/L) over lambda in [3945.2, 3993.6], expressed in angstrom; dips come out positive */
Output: 7.8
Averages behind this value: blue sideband 4.66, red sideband 8.94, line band 5.98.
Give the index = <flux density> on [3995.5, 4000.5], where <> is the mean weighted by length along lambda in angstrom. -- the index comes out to 8.8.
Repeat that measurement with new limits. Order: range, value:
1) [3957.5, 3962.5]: 5.42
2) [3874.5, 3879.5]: 4.72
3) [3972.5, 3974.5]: 4.54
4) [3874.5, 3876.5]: 4.87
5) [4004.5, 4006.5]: 8.96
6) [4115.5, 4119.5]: 9.4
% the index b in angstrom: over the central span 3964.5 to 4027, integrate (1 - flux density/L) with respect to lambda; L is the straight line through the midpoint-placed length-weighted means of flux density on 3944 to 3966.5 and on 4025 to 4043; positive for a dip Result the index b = -1.0 angstrom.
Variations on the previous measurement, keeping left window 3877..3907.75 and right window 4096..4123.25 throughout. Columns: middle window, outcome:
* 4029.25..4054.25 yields -4.0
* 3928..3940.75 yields 6.6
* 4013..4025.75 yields -3.4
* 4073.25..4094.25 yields -2.2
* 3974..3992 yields -1.0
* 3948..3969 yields 3.7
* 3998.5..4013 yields -3.8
